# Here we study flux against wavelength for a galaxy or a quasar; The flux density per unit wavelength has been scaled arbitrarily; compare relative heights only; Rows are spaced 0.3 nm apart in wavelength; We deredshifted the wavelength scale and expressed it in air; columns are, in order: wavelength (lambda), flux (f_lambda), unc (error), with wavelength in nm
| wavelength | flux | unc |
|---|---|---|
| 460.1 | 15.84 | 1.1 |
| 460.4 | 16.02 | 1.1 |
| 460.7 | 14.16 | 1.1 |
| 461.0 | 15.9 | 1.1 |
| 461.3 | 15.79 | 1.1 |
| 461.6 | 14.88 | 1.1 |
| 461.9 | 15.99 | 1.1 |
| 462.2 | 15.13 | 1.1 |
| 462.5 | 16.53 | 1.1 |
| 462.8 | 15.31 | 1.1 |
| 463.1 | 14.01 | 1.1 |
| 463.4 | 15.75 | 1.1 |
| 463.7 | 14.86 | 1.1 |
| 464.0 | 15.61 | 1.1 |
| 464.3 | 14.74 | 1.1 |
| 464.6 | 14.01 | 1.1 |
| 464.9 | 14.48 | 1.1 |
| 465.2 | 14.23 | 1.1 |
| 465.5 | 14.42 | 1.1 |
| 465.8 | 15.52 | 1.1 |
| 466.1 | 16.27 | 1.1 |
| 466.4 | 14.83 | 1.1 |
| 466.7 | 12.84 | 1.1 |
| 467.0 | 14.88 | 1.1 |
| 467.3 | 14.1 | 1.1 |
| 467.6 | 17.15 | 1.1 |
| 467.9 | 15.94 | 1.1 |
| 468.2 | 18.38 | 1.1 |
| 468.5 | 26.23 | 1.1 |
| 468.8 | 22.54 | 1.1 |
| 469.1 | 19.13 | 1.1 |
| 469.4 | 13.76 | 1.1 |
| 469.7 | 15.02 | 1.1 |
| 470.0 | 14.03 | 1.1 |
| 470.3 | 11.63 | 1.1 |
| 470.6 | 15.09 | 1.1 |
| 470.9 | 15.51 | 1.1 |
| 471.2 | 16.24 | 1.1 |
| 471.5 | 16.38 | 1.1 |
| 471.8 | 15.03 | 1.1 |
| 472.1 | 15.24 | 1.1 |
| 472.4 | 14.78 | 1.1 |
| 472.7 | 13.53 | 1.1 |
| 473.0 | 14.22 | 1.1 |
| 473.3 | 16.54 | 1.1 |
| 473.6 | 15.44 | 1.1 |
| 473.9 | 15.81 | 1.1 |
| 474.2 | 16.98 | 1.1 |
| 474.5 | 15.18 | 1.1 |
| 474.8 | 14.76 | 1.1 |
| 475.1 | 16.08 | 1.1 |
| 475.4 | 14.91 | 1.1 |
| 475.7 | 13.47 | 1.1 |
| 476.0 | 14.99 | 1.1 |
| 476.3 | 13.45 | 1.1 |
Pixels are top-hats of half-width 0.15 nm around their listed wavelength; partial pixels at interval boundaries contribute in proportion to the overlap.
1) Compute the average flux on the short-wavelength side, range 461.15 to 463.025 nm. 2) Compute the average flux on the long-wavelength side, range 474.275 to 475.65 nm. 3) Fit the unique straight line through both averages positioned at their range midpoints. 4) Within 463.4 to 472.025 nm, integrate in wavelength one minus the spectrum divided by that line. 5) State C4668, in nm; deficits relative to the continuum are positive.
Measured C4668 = -0.24 nm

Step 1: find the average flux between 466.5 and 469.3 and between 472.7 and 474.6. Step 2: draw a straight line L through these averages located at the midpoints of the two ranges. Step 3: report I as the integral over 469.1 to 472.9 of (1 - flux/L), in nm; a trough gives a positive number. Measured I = 0.39 nm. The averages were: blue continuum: 17.8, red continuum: 15.5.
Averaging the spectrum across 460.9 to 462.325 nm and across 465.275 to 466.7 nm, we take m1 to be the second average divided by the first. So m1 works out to 1.0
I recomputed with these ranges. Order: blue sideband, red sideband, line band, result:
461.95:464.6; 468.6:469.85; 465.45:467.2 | 0.19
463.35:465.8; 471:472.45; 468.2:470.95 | -0.32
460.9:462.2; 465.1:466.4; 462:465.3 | 0.07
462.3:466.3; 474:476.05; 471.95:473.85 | 0.02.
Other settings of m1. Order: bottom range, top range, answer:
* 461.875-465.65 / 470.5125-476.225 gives 1.02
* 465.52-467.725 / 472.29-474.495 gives 1.02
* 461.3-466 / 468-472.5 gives 1.10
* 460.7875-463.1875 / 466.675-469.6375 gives 1.14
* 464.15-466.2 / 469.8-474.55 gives 1.02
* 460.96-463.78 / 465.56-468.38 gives 1.01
